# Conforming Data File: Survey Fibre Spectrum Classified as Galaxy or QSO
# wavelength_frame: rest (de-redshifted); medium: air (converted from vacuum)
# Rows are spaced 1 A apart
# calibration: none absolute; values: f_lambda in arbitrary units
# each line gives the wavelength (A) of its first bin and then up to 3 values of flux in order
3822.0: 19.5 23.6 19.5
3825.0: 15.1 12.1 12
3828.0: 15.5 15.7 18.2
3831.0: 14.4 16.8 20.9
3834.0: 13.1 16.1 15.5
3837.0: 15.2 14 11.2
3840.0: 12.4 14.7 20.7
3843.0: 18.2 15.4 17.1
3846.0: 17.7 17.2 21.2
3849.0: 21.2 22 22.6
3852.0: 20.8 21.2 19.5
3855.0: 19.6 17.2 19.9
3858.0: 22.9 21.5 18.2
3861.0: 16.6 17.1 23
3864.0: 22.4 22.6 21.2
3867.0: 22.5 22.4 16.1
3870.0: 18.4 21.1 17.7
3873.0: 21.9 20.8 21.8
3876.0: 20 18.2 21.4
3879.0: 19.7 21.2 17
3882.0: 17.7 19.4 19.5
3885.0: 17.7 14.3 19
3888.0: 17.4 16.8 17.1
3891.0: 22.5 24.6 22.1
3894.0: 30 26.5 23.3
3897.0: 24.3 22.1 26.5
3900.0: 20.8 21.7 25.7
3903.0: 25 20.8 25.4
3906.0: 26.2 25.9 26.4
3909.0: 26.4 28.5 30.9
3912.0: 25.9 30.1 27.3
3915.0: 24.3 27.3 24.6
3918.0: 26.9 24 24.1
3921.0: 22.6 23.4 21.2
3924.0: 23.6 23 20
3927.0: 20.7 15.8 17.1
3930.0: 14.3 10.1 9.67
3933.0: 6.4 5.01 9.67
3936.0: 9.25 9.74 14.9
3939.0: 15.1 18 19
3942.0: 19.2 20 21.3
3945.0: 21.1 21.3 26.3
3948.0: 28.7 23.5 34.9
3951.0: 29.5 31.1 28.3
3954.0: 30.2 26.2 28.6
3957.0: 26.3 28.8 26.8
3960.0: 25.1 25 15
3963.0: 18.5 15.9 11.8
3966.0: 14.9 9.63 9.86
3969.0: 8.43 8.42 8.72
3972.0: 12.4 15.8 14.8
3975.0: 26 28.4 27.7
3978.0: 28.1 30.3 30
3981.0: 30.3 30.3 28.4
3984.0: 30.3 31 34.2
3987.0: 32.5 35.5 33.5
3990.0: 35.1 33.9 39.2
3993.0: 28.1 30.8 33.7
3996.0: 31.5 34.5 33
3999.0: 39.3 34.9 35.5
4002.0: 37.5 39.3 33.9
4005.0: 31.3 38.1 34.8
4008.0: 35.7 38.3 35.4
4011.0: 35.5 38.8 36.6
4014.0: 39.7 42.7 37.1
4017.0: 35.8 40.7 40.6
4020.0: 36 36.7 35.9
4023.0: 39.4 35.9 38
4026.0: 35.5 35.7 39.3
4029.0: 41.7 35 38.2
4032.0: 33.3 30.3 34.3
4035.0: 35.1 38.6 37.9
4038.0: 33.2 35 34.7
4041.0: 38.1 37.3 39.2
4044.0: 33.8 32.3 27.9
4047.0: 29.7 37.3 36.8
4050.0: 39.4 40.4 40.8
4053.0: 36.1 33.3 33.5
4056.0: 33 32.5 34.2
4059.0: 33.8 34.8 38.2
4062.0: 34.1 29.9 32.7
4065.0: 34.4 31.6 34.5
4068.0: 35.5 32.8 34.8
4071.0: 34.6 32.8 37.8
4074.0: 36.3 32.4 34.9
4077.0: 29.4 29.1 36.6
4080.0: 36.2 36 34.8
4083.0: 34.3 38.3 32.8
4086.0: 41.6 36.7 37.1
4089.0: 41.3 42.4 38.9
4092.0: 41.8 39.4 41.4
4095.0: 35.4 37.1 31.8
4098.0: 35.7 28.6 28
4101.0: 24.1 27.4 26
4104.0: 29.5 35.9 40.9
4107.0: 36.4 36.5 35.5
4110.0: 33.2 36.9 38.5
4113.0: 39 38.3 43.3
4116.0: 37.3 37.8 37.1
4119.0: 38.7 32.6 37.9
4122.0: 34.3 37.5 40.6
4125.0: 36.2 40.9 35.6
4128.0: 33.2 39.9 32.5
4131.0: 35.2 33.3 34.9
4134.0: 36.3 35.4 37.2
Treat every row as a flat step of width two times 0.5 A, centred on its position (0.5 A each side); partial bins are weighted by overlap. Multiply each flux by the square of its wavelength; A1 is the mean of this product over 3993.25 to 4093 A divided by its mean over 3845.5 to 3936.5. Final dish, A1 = 1.85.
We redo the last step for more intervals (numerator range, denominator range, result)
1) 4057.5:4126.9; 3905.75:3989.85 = 1.71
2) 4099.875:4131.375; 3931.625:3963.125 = 1.83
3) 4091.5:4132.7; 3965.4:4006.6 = 1.35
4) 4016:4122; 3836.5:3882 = 2.06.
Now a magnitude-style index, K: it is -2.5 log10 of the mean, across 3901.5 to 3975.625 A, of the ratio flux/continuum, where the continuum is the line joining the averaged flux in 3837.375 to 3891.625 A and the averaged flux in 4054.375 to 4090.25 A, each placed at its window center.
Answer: 0.17 mag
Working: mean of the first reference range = 19.1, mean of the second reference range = 34.8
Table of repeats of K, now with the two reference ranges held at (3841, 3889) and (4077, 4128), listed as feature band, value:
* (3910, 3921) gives -0.15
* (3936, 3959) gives 0.08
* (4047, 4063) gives -0.09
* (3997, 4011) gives -0.22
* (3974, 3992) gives -0.11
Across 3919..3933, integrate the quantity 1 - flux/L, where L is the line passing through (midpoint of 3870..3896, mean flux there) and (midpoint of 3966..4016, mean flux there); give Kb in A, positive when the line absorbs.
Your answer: 3.1 A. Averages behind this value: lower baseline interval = 20.2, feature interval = 18.6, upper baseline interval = 30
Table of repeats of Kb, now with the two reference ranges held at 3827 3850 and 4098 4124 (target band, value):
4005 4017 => -3.8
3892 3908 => -3.0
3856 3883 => -2.2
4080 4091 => -1.4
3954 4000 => 0.7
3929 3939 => 5.4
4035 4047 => -1.9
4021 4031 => -2.8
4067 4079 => -0.5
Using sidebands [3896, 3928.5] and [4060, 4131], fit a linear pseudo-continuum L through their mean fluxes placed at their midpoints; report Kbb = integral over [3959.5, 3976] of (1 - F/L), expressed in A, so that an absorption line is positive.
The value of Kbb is 7.3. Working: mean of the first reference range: 24.4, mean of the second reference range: 35.5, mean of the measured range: 15.4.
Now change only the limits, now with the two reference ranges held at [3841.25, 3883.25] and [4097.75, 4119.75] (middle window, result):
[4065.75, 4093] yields -2.4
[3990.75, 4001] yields -2.2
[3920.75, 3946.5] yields 8.1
